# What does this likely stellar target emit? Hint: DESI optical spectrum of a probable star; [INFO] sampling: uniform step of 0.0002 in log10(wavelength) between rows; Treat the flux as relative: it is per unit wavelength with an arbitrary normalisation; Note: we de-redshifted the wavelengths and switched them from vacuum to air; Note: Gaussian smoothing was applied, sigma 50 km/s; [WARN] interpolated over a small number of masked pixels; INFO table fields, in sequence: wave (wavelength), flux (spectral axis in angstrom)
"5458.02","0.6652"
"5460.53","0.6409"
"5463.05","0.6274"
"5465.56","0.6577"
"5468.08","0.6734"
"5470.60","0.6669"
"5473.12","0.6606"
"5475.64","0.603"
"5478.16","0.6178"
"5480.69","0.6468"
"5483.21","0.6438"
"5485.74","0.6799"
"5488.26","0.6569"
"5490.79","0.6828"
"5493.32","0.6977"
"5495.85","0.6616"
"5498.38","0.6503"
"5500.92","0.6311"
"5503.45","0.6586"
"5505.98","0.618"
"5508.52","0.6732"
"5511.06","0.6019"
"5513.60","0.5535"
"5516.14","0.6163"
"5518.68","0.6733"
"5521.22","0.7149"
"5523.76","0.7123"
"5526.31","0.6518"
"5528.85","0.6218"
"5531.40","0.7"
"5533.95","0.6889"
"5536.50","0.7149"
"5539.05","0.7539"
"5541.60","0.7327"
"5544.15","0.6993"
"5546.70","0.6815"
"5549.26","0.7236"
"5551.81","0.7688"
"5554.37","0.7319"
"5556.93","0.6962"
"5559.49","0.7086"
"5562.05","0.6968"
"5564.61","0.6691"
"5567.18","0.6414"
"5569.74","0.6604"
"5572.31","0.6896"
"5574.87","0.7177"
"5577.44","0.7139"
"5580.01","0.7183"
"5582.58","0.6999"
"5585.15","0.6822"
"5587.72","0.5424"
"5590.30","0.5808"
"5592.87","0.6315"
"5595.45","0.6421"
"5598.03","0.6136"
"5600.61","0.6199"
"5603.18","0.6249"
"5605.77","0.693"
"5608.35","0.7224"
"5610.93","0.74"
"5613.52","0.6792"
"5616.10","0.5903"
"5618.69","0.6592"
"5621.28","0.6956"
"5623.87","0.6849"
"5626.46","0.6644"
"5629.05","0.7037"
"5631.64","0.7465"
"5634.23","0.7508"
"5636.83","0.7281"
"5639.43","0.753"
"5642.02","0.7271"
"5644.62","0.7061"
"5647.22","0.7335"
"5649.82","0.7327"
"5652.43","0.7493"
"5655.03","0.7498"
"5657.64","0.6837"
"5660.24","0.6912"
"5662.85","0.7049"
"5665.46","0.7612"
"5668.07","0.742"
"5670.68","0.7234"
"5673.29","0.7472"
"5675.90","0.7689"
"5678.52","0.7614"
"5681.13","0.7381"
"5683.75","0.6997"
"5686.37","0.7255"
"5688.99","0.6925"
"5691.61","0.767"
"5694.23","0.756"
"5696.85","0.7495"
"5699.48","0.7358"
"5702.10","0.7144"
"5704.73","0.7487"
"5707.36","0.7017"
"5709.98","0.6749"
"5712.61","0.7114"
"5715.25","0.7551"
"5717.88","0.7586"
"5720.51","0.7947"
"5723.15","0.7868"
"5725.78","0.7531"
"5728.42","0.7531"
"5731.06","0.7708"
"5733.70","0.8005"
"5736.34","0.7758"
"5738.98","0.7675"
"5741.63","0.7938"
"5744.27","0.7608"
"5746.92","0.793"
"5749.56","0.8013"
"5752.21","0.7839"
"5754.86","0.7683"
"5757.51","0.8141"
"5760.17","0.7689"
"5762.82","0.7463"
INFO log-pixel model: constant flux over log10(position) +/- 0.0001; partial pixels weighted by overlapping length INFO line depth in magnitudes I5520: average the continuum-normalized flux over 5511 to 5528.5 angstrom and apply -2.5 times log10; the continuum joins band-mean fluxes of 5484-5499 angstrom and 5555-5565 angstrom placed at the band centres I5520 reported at 0.056 mag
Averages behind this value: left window 0.672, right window 0.697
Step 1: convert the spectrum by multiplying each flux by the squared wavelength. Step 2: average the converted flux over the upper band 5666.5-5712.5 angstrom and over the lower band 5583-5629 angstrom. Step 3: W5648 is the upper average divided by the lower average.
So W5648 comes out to 1.15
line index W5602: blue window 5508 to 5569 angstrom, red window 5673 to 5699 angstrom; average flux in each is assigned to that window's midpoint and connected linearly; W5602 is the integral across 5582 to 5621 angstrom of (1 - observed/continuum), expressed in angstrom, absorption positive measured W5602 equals 3.3 angstrom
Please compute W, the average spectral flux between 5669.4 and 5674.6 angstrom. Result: 0.736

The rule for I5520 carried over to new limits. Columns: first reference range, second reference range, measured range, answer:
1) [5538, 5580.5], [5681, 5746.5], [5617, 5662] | 0.02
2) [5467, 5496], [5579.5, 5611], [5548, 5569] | -0.08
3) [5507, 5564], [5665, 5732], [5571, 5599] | 0.07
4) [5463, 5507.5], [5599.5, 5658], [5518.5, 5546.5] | -0.04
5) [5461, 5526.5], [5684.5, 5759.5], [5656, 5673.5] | 0.01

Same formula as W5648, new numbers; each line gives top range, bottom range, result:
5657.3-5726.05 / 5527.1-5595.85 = 1.12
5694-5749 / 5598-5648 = 1.13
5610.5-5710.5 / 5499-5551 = 1.13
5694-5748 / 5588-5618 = 1.22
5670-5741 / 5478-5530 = 1.23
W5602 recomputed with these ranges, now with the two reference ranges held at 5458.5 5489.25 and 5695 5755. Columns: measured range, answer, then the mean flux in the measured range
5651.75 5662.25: 0.19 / 0.716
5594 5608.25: 1.19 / 0.645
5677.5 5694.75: 0.20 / 0.733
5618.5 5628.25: 0.47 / 0.679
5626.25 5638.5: -0.11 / 0.725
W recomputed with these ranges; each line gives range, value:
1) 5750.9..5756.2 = 0.776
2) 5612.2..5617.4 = 0.635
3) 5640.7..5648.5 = 0.723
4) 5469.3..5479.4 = 0.637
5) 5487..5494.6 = 0.679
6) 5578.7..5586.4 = 0.7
